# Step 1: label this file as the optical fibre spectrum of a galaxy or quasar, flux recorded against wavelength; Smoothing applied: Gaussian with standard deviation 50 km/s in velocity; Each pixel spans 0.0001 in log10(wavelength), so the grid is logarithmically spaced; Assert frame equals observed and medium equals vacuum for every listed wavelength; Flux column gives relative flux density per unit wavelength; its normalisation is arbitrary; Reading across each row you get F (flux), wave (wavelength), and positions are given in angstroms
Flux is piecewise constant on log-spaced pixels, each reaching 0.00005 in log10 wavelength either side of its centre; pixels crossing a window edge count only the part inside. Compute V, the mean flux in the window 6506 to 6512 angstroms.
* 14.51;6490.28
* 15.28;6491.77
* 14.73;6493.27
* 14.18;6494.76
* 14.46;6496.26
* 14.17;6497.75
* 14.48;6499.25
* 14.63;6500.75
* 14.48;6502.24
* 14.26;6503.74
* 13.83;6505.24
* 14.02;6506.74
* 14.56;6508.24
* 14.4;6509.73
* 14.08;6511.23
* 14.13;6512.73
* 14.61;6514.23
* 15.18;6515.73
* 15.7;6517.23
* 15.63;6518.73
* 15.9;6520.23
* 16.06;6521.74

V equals 14.3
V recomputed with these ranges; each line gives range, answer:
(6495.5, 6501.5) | 14.4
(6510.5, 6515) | 14.3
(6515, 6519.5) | 15.5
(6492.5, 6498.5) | 14.4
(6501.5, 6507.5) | 14.1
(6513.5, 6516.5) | 14.9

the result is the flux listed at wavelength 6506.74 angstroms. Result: 14.02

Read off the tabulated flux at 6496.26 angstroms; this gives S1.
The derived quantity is 14.46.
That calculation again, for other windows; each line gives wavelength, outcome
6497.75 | 14.17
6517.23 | 15.7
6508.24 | 14.56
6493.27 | 14.73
